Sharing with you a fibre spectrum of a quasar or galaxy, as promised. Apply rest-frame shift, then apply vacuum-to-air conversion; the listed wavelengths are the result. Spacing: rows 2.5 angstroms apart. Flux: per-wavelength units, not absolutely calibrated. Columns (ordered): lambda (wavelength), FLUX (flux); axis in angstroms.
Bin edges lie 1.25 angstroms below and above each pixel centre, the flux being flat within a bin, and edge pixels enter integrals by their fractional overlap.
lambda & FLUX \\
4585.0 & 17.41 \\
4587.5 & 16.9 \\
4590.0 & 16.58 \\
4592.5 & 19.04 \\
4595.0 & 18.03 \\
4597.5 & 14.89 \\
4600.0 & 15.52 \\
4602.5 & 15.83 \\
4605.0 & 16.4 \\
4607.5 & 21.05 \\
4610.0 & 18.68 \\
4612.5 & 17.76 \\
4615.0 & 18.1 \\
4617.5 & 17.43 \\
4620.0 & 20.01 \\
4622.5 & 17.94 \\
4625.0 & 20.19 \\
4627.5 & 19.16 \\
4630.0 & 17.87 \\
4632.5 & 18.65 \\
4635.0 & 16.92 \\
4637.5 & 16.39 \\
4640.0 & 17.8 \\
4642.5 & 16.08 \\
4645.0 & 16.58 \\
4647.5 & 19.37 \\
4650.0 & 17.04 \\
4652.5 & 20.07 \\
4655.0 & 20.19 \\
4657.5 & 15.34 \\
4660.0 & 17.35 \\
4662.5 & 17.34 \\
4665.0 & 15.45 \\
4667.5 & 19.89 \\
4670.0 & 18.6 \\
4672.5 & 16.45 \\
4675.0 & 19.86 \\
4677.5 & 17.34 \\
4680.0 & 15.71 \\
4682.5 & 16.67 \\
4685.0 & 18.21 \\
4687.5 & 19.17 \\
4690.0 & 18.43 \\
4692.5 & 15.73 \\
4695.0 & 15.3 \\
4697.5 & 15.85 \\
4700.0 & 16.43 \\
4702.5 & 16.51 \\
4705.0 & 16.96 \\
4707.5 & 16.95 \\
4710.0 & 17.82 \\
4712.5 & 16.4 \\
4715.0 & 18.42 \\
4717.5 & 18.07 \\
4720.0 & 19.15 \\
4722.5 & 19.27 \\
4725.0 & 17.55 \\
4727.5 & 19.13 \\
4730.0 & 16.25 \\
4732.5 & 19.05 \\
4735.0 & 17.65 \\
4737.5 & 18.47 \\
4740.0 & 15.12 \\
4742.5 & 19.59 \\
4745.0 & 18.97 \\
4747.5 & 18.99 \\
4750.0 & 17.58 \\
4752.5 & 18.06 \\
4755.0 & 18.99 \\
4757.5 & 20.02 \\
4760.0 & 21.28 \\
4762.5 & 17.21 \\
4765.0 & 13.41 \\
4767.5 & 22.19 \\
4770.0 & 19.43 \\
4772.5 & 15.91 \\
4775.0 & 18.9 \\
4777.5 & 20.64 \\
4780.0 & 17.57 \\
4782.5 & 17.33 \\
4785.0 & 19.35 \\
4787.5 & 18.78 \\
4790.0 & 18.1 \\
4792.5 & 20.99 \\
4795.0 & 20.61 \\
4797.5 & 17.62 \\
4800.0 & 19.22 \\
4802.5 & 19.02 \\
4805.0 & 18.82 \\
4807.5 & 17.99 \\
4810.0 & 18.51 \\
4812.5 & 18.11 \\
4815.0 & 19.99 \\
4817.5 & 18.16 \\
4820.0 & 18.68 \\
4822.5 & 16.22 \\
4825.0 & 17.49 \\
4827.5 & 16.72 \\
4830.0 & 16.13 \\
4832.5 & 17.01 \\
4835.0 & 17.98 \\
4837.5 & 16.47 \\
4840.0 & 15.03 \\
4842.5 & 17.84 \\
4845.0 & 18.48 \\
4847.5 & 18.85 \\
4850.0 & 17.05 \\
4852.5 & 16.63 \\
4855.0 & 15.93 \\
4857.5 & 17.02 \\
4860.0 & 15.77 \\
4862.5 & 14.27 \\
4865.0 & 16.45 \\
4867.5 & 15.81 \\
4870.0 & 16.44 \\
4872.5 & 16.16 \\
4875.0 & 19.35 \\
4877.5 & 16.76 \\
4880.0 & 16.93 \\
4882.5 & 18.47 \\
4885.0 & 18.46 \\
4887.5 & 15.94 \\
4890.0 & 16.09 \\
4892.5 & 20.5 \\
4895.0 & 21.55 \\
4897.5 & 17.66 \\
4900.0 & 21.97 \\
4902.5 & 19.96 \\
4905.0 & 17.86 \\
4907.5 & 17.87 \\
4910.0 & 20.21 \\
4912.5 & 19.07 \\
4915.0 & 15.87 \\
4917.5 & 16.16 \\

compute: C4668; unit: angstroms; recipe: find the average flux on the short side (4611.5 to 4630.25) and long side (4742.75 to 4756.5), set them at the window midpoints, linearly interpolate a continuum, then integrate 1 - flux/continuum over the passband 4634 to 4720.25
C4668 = 5.6 angstroms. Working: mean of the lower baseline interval 18.6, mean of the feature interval 17.4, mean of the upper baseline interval 18.6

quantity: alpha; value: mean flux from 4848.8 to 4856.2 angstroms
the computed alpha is 16.5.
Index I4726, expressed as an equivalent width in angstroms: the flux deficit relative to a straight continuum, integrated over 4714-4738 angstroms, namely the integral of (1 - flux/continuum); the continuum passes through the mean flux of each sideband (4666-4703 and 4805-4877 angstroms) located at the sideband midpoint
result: -1.4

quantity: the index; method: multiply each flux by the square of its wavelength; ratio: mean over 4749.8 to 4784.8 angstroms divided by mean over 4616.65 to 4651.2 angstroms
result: 1.09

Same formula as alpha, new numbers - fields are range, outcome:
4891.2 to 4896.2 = 21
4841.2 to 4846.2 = 18.1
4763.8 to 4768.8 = 17.9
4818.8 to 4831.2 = 17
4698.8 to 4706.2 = 16.6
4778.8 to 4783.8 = 17.5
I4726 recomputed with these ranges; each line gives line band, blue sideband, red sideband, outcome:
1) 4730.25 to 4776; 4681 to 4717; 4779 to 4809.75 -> -0.7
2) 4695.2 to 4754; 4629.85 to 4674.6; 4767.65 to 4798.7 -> 2.0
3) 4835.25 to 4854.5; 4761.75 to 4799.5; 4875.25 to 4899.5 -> 1.2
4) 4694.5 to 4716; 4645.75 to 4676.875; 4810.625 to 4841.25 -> 1.3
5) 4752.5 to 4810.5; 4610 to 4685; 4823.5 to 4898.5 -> -4.4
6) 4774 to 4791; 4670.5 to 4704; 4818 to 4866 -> -1.7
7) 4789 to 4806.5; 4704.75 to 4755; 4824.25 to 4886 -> -1.8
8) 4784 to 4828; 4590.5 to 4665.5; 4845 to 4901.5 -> -2.6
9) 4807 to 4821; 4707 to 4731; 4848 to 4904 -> -0.7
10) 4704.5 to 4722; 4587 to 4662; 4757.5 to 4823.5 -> 0.4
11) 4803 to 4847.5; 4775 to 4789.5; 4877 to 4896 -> 1.9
